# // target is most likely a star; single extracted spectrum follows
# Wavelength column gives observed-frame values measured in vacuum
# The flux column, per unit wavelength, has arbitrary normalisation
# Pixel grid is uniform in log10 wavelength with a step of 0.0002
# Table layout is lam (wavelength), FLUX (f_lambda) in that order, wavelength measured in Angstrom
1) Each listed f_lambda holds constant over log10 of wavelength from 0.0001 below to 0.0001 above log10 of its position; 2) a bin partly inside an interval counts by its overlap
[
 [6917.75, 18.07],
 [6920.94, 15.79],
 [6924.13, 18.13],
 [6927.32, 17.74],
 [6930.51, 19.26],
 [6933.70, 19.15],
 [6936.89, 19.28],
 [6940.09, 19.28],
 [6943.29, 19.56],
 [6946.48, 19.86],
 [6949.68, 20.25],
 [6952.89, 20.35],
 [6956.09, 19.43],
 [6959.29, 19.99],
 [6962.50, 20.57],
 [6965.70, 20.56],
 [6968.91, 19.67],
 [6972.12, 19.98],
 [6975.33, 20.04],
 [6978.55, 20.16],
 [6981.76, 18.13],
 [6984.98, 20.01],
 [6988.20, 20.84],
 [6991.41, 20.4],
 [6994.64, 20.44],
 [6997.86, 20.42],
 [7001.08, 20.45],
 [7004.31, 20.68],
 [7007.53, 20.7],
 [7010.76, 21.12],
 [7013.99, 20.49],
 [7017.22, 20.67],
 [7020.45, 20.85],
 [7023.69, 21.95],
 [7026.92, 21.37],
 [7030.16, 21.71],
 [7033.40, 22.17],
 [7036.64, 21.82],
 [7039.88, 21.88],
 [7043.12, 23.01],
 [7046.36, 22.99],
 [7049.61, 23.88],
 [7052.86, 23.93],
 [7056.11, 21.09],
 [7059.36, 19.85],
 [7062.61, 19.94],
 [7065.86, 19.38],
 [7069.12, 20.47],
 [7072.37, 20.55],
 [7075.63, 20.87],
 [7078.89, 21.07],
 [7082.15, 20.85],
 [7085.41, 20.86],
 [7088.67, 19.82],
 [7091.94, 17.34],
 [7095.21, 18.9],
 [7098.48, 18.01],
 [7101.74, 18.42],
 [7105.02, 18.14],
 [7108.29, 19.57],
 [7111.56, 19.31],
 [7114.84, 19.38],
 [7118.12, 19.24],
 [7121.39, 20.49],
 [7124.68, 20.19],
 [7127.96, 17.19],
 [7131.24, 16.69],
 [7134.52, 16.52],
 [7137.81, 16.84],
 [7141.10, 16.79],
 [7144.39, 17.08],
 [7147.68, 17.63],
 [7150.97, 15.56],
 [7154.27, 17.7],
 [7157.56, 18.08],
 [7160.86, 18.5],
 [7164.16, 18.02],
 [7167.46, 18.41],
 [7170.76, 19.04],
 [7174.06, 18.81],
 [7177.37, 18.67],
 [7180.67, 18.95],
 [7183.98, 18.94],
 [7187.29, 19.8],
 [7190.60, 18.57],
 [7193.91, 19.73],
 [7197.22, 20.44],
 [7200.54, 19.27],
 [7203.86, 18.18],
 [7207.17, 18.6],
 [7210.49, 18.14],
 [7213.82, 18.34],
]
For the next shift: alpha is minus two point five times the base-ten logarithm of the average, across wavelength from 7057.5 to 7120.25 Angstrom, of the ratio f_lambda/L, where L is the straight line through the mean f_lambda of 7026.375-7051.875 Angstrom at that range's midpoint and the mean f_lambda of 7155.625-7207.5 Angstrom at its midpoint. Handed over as 0.09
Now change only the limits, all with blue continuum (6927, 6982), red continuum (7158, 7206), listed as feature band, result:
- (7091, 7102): 0.06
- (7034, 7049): -0.16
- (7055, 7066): -0.04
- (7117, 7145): 0.07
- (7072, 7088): -0.08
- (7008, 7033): -0.09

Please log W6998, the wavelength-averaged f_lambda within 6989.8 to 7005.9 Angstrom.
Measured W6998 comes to 20.5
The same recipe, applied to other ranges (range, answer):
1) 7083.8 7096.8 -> 19.2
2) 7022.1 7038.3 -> 21.8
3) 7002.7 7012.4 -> 20.8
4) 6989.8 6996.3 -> 20.4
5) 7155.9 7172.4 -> 18.4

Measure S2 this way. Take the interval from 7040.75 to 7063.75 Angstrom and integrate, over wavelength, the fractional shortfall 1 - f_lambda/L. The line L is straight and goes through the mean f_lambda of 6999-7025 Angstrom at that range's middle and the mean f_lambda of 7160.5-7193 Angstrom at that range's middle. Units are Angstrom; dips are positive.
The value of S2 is -2.0 Angstrom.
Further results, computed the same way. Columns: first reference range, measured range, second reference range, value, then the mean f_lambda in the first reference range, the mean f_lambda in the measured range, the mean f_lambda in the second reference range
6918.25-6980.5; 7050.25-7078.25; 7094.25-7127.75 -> -2.5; 19.4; 20.9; 19.1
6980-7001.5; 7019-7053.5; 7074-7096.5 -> -3.9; 20.1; 22.3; 20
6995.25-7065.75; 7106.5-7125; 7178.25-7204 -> 0.6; 21.4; 19.6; 19.3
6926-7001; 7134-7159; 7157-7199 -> 2.7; 19.8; 17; 18.9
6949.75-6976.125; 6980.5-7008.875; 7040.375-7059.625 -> 1.0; 20.1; 20.3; 22.6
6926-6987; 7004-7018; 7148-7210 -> -1.0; 19.7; 20.7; 18.6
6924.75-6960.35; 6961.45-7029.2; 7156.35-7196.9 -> -4.1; 19.4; 20.5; 18.9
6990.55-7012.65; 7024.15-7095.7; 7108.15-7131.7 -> -4.5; 20.6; 21.1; 19.1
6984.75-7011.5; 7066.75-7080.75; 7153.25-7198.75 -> -0.6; 20.6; 20.7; 18.8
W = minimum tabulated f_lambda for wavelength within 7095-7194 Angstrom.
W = 15.56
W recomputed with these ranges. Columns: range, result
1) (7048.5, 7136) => 16.52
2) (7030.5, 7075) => 19.38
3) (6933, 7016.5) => 18.13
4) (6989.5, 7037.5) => 20.4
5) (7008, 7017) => 20.49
